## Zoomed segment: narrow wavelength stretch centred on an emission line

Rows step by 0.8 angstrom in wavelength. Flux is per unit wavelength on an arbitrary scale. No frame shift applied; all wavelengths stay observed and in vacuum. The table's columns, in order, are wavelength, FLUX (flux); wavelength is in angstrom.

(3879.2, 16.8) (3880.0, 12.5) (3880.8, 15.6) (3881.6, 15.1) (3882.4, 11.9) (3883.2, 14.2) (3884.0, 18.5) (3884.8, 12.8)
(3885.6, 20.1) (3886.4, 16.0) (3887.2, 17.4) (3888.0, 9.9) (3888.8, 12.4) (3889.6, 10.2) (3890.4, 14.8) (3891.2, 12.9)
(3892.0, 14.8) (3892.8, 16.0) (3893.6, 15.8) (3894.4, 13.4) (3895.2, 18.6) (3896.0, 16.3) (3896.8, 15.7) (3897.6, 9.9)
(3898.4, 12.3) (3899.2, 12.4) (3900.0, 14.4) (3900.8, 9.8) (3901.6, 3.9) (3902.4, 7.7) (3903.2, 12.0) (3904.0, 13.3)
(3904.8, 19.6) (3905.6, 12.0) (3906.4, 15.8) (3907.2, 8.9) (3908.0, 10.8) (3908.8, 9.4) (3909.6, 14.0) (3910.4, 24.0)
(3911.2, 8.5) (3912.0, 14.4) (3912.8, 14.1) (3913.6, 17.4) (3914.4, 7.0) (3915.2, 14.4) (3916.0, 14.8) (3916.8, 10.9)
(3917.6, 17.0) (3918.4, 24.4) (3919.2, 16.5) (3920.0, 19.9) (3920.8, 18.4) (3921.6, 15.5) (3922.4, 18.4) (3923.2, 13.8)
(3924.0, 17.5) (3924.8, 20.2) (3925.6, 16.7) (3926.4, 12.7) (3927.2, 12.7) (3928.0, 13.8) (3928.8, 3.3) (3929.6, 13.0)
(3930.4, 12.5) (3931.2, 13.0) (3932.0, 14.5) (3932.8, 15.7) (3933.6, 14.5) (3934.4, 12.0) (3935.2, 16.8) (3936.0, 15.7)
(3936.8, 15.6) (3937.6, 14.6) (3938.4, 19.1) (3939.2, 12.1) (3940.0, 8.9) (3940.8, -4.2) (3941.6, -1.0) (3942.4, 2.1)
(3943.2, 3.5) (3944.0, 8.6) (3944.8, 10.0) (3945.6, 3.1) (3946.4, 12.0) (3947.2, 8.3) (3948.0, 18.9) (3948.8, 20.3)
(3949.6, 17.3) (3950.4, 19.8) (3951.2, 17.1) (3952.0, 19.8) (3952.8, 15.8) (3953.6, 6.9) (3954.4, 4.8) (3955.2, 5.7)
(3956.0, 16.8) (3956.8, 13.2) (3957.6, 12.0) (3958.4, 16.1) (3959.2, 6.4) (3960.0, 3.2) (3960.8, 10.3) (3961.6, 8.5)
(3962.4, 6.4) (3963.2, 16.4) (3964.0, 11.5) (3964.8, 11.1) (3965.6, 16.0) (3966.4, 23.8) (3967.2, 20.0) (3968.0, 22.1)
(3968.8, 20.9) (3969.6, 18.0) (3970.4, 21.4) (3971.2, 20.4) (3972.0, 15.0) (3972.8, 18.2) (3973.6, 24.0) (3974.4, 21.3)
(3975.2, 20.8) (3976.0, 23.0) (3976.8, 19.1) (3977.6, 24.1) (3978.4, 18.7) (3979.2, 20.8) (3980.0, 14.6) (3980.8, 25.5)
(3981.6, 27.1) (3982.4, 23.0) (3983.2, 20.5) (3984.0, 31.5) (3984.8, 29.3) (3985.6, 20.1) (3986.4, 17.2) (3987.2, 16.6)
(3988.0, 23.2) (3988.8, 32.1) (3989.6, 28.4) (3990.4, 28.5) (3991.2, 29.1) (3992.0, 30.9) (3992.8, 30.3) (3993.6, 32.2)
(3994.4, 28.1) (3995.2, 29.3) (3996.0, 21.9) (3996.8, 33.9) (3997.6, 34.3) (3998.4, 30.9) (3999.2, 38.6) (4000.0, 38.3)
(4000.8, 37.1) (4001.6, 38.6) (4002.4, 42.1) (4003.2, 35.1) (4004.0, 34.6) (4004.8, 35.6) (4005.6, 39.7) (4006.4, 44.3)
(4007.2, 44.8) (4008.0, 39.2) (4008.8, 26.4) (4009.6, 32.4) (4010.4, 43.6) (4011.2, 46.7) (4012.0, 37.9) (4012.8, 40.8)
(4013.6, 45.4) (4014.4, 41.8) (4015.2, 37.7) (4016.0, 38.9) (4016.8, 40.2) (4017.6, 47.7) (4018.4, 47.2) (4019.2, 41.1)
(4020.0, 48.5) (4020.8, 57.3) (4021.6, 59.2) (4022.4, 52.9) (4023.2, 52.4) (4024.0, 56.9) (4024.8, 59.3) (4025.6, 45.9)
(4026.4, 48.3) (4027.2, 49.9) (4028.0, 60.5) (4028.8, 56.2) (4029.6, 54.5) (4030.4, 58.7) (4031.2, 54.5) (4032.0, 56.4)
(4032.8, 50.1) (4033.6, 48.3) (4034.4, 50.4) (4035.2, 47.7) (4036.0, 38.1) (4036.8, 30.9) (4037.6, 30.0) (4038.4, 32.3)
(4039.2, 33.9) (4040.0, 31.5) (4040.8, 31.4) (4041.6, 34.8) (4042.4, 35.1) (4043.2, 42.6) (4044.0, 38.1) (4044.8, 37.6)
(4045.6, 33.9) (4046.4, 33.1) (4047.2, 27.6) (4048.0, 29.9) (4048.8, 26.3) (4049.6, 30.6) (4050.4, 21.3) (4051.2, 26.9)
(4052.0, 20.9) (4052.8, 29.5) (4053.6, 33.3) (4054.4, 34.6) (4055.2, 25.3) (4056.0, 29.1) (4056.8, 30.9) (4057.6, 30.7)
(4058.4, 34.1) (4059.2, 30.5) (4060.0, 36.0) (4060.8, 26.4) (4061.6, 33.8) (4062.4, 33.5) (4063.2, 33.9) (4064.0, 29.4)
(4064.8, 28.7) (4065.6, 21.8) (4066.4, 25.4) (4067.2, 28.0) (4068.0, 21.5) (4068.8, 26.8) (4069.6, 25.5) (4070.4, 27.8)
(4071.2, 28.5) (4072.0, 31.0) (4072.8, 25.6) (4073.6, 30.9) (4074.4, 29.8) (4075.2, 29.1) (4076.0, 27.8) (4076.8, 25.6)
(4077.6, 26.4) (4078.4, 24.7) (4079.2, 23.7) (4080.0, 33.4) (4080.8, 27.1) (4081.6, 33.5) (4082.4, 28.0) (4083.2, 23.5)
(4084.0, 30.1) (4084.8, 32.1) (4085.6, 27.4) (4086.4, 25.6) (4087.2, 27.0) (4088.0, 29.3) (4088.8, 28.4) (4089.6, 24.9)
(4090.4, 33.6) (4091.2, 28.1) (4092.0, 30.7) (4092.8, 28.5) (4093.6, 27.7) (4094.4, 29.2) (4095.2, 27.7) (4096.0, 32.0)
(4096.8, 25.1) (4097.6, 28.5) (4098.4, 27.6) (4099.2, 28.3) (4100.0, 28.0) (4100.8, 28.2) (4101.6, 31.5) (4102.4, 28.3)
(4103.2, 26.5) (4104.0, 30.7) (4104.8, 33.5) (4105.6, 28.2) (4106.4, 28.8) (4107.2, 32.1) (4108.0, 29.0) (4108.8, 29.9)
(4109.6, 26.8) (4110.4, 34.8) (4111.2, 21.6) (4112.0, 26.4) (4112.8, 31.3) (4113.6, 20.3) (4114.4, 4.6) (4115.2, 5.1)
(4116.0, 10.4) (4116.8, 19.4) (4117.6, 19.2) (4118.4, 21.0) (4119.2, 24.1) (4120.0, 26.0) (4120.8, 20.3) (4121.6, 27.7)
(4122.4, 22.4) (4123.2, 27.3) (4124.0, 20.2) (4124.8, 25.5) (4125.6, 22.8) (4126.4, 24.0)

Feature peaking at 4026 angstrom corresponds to Lyman alpha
